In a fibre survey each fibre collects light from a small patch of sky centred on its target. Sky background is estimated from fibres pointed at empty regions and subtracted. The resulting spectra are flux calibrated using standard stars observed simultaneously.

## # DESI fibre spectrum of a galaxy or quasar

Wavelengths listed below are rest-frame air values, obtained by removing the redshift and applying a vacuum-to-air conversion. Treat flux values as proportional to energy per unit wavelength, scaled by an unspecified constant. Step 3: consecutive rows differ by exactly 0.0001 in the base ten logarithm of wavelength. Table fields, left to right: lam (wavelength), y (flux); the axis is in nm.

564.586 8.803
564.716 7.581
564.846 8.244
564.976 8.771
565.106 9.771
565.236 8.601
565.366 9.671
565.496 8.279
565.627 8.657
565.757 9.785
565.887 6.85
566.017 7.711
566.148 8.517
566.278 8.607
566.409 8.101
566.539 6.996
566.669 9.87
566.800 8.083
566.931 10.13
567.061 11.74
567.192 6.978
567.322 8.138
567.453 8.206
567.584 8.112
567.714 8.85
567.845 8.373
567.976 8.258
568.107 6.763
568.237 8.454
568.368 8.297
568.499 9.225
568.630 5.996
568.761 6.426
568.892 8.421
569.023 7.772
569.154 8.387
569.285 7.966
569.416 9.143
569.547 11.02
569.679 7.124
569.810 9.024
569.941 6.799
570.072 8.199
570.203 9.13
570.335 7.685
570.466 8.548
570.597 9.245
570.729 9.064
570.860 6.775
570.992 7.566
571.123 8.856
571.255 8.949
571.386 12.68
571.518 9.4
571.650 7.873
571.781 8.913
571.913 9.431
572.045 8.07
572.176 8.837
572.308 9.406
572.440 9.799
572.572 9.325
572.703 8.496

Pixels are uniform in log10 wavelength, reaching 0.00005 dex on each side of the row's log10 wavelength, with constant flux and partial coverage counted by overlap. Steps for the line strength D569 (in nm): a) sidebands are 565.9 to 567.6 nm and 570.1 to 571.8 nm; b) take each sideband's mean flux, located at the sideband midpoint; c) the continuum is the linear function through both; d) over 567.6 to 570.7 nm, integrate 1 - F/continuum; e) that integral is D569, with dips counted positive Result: 0.16 nm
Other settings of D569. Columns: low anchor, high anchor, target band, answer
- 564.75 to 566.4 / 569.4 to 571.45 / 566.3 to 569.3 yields 0.14 nm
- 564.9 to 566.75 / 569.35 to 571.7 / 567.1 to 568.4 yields 0.08 nm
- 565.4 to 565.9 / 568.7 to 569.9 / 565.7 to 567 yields 0.02 nm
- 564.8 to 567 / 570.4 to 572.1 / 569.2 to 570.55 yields 0.05 nm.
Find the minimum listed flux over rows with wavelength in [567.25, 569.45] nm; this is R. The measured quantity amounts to 5.996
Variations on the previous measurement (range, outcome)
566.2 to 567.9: 6.978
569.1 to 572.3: 6.775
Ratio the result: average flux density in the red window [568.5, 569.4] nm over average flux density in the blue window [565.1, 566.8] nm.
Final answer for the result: 0.9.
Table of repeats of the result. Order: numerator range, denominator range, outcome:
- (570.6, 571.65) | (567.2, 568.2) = 1.11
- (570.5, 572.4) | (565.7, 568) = 1.05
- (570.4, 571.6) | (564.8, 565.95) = 1.03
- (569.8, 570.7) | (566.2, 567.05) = 0.95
